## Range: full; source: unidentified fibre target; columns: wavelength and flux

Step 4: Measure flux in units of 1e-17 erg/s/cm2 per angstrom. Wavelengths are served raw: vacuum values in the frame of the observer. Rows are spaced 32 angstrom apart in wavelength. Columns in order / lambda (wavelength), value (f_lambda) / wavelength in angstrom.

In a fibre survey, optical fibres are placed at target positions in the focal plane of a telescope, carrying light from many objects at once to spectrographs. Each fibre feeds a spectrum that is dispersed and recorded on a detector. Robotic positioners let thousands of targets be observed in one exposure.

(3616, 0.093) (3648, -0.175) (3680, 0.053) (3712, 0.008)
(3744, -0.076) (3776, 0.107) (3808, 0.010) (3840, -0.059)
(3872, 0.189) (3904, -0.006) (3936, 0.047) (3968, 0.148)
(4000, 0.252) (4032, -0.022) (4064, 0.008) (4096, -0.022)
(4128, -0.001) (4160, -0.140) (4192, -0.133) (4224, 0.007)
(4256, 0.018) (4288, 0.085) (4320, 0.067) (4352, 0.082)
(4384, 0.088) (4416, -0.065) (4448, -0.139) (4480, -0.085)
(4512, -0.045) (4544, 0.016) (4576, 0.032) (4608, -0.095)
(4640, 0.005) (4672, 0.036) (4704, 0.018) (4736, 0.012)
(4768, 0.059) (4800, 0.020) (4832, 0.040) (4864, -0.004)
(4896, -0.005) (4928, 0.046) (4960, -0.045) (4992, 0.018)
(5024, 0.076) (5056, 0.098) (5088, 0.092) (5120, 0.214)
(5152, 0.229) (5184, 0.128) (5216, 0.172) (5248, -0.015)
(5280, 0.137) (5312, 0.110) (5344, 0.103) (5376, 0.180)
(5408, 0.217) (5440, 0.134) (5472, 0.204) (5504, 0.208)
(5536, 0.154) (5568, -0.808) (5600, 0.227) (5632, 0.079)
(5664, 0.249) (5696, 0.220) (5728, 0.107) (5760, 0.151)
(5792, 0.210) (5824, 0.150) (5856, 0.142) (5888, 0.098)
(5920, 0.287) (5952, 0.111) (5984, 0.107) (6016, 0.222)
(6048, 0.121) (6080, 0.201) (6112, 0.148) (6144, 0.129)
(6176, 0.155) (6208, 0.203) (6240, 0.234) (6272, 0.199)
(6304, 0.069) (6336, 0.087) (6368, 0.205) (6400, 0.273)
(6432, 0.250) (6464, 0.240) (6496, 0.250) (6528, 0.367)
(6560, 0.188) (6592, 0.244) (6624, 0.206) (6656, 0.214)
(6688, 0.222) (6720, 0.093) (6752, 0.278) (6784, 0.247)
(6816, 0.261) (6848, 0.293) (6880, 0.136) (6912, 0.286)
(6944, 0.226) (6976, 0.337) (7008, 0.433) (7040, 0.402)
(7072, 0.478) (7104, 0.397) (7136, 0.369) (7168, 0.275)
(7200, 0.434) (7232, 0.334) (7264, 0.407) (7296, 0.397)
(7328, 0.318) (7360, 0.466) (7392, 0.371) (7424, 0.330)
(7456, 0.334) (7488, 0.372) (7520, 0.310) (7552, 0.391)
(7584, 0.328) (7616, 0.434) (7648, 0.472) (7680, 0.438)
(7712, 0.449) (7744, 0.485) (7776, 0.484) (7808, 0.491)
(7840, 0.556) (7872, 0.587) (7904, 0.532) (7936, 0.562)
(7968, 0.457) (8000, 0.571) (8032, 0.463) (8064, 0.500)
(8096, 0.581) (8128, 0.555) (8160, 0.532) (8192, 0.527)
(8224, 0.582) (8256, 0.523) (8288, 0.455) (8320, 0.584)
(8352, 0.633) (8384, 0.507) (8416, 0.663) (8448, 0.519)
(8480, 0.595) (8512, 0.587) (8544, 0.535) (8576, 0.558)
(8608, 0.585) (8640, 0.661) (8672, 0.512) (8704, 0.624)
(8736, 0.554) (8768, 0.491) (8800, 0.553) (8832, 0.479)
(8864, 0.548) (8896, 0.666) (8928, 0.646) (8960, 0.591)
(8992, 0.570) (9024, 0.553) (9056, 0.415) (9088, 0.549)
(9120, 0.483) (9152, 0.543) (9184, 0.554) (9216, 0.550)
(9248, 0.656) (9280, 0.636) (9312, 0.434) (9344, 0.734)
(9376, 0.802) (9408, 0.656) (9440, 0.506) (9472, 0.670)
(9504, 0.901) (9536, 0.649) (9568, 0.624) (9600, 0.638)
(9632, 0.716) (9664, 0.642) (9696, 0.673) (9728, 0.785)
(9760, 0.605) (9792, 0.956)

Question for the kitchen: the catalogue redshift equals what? 0.75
